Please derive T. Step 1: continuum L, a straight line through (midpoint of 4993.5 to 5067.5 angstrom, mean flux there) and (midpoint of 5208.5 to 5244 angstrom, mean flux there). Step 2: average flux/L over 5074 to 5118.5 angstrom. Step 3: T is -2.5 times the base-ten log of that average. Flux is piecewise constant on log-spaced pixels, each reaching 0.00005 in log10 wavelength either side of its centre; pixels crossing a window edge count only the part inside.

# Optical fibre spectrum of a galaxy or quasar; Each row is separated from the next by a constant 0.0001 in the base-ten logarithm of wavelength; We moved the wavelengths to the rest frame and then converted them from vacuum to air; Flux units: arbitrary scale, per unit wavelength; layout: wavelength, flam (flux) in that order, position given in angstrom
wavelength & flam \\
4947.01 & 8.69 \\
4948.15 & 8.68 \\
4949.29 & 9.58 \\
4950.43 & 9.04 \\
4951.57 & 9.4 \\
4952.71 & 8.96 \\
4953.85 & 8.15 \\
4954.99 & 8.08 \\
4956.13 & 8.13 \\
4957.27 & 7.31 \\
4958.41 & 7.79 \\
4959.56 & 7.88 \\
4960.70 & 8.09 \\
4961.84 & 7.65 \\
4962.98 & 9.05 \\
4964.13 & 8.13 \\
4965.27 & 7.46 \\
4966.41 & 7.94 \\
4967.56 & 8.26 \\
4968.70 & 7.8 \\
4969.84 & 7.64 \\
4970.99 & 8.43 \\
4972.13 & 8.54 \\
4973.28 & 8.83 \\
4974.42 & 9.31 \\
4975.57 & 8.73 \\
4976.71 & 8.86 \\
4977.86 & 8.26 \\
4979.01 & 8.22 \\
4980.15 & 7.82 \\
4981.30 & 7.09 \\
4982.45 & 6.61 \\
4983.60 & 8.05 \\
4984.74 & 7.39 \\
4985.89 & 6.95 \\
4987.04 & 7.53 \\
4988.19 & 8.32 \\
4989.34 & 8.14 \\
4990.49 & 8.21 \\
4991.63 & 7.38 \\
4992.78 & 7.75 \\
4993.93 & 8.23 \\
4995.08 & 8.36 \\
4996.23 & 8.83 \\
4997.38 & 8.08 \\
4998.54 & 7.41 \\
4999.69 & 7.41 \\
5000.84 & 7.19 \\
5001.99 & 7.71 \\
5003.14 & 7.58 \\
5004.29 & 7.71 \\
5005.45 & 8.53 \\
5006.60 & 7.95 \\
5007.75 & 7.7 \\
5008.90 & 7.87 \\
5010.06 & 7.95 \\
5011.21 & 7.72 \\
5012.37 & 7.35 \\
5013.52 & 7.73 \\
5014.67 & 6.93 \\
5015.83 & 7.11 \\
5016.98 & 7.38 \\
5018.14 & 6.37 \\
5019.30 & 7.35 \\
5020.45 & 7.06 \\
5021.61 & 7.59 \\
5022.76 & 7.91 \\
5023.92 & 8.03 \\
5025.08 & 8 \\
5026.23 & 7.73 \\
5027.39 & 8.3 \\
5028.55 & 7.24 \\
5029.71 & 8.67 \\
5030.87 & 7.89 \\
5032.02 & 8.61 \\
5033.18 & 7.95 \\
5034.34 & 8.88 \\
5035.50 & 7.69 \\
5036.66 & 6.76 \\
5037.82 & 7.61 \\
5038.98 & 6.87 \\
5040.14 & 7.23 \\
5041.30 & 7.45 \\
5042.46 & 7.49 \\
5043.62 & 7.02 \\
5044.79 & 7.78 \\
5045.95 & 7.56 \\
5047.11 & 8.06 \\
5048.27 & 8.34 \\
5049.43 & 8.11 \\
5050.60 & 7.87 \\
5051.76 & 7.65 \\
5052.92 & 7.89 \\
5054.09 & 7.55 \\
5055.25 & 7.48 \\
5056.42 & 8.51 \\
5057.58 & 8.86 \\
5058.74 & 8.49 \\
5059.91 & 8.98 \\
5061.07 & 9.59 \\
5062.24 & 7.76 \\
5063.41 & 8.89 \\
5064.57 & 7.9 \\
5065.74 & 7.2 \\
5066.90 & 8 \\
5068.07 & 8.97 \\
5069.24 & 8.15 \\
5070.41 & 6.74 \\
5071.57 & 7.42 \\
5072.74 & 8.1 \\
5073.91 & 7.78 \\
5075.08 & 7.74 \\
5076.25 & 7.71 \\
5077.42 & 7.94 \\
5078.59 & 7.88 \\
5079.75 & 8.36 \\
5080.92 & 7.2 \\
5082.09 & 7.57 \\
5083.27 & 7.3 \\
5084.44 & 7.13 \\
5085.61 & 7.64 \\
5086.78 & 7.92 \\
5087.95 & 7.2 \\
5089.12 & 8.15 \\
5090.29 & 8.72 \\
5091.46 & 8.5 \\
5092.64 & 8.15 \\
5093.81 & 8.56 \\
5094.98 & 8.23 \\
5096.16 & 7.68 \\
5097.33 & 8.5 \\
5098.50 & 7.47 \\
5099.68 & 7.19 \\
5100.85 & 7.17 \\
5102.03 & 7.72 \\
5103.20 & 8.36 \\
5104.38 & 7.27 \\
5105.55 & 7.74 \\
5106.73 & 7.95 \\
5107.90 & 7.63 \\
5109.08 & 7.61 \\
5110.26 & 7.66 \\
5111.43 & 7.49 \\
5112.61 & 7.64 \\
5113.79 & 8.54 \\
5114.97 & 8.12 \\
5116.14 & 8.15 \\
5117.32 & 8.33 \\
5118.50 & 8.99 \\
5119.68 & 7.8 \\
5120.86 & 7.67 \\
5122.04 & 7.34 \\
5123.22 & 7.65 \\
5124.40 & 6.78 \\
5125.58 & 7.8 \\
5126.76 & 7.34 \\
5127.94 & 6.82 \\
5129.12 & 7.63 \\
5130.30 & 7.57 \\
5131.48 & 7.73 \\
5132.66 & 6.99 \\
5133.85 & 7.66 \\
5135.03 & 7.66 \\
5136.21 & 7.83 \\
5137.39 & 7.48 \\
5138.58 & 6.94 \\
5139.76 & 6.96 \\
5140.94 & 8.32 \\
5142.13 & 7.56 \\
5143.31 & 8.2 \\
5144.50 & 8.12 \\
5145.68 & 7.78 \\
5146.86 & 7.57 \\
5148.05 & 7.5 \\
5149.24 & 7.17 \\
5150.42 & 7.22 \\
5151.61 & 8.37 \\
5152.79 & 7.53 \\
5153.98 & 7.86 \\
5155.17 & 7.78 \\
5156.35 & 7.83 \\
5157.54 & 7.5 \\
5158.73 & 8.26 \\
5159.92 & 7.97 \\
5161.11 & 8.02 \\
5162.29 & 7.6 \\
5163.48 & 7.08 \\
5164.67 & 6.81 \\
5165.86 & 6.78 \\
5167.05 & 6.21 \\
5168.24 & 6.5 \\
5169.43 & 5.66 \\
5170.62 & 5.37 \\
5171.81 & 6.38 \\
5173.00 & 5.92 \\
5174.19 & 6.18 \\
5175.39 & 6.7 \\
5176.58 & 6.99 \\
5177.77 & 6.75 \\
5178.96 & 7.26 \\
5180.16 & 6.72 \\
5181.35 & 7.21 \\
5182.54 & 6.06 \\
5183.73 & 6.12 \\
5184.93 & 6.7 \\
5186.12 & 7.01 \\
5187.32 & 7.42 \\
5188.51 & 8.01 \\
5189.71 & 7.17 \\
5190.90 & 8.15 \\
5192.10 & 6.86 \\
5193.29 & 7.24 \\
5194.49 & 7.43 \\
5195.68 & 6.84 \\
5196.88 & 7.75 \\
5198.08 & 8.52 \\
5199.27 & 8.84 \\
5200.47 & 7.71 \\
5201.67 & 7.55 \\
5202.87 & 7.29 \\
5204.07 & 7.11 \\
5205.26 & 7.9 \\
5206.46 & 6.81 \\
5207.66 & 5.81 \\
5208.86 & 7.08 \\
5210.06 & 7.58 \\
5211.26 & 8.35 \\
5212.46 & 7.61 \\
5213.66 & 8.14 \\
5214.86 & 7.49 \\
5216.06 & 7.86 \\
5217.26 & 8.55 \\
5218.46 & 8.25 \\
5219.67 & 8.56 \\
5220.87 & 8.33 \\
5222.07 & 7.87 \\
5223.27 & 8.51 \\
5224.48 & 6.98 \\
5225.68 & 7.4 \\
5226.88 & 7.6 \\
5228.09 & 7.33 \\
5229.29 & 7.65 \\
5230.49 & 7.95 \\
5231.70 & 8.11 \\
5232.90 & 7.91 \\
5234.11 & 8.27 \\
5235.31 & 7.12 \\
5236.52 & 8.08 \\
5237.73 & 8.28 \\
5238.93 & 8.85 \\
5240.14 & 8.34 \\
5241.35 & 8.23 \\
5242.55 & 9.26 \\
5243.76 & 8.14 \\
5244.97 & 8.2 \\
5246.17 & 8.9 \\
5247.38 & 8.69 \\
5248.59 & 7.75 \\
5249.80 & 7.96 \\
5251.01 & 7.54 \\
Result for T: 0.00 mag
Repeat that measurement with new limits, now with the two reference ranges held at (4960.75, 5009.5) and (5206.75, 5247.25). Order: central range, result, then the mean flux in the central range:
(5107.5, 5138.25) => 0.040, 7.68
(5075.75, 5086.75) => 0.044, 7.65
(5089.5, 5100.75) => -0.014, 8.07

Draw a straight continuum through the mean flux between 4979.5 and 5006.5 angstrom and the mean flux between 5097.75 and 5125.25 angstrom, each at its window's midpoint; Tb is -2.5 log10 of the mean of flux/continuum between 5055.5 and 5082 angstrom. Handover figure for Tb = -0.04 mag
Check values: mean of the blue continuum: 7.76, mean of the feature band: 8.08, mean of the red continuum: 7.76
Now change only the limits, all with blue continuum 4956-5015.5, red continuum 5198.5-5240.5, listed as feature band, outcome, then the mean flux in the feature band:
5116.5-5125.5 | 0.01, 7.8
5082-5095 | -0.01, 7.92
